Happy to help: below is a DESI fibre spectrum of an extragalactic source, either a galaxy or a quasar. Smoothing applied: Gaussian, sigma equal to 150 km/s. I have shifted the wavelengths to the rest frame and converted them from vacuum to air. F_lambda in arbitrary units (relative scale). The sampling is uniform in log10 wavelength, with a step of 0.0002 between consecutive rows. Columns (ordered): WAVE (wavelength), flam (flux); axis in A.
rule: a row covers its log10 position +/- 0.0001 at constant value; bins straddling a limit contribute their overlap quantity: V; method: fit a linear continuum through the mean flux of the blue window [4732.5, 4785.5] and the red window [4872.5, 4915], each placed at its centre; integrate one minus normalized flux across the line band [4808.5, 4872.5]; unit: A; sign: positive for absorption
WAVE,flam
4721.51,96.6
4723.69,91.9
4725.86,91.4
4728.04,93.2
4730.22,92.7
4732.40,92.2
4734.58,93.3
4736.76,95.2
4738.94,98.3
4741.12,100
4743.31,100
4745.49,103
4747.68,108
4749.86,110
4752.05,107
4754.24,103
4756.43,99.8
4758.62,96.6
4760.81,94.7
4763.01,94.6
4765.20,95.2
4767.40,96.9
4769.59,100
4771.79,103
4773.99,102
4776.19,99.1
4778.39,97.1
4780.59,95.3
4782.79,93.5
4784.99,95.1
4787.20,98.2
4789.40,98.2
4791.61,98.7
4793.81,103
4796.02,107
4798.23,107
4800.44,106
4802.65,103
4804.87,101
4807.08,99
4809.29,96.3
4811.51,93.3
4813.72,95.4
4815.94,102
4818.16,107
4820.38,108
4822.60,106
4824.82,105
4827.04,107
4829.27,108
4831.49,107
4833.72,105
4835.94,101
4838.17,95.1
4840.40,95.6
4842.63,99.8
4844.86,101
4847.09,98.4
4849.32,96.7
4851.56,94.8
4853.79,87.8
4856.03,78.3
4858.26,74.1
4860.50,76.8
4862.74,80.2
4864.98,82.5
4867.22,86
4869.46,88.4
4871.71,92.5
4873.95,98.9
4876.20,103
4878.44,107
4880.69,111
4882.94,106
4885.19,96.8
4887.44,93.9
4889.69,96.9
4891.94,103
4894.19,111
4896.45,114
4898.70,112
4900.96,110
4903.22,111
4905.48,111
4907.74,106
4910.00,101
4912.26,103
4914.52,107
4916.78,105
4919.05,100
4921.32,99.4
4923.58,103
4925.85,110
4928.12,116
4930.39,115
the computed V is 4.6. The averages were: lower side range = 99.1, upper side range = 105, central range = 95.5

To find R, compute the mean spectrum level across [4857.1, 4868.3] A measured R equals 79.9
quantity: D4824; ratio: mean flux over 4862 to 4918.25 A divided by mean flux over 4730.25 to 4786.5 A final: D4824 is 1.0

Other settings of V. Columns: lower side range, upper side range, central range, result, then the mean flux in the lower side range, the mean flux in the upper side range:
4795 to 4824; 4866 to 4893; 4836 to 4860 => 2.0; 102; 98.5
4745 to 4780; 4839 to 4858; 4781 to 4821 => -1.3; 100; 93.2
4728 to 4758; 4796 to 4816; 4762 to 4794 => 0.8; 99.9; 101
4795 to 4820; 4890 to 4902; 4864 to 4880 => 1.9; 102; 109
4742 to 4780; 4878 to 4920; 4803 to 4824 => 0.3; 100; 106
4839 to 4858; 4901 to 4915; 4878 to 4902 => -0.7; 93.2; 107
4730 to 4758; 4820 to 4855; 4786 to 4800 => -0.2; 100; 101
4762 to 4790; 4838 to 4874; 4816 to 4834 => -2.7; 97.6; 89.4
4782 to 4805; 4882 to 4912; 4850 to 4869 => 3.8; 101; 106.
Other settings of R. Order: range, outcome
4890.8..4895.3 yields 107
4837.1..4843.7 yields 96.8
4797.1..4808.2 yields 103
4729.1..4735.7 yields 92.7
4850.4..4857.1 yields 87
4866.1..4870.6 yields 87.1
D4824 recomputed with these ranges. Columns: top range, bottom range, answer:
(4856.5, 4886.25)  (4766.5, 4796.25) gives 0.93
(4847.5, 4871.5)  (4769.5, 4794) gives 0.87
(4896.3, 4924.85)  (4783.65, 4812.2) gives 1.06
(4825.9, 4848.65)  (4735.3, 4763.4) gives 1.01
